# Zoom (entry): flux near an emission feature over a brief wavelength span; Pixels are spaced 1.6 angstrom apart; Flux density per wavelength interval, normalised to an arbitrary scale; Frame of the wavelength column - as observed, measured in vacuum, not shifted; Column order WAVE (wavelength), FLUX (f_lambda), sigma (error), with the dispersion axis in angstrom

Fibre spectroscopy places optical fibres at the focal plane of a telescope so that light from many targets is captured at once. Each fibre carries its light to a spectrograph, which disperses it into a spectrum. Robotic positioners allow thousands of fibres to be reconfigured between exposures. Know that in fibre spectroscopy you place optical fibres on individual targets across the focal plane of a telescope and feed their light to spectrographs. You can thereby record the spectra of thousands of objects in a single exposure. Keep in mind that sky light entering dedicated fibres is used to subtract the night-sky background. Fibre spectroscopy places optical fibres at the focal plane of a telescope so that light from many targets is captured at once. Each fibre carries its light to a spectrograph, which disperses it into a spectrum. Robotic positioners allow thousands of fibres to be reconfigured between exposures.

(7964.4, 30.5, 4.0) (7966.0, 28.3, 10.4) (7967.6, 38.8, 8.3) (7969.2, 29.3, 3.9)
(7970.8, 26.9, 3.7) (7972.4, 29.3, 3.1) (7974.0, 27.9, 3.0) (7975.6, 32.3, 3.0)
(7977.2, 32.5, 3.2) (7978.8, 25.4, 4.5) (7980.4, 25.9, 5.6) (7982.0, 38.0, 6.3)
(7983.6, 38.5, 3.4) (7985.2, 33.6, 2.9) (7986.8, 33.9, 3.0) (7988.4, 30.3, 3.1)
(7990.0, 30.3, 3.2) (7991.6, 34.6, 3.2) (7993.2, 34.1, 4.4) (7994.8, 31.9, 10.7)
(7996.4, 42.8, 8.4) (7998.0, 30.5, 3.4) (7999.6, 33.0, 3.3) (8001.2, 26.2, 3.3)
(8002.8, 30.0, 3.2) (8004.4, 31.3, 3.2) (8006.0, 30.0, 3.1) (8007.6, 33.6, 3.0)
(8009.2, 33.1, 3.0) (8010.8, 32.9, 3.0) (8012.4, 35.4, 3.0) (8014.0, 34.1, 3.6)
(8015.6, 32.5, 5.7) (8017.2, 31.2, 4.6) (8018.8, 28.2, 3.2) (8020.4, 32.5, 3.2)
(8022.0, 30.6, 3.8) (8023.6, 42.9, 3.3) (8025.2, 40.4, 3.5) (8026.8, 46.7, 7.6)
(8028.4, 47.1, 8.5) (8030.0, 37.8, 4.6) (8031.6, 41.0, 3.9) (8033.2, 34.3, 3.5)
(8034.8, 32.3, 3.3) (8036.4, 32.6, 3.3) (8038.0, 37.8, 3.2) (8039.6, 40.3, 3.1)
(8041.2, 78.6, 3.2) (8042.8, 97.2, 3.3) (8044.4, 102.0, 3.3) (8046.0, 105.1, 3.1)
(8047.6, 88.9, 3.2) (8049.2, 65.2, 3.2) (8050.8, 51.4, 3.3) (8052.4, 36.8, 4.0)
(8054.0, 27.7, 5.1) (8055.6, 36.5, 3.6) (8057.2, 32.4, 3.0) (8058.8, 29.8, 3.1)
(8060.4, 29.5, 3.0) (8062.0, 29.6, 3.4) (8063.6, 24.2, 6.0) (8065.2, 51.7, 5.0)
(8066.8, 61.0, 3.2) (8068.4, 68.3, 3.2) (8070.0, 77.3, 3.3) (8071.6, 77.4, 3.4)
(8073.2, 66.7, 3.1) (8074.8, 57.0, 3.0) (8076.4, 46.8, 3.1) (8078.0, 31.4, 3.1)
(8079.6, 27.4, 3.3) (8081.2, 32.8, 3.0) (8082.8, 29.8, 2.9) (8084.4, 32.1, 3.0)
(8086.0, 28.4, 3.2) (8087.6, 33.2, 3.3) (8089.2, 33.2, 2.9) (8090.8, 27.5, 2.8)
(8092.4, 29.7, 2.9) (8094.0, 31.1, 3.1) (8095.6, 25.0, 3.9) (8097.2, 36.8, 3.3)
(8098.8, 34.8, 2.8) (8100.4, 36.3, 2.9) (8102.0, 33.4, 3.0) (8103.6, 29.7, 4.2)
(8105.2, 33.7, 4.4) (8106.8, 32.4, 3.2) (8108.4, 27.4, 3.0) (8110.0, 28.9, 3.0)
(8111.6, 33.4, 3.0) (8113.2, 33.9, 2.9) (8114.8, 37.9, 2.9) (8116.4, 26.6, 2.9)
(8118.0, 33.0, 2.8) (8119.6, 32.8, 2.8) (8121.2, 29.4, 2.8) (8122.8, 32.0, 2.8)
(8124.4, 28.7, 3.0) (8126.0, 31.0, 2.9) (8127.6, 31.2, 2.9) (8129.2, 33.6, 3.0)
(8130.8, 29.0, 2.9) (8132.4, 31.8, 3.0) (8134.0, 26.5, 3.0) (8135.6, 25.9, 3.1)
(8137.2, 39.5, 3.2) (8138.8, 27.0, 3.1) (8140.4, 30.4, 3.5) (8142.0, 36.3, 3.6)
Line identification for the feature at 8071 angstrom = [N II]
